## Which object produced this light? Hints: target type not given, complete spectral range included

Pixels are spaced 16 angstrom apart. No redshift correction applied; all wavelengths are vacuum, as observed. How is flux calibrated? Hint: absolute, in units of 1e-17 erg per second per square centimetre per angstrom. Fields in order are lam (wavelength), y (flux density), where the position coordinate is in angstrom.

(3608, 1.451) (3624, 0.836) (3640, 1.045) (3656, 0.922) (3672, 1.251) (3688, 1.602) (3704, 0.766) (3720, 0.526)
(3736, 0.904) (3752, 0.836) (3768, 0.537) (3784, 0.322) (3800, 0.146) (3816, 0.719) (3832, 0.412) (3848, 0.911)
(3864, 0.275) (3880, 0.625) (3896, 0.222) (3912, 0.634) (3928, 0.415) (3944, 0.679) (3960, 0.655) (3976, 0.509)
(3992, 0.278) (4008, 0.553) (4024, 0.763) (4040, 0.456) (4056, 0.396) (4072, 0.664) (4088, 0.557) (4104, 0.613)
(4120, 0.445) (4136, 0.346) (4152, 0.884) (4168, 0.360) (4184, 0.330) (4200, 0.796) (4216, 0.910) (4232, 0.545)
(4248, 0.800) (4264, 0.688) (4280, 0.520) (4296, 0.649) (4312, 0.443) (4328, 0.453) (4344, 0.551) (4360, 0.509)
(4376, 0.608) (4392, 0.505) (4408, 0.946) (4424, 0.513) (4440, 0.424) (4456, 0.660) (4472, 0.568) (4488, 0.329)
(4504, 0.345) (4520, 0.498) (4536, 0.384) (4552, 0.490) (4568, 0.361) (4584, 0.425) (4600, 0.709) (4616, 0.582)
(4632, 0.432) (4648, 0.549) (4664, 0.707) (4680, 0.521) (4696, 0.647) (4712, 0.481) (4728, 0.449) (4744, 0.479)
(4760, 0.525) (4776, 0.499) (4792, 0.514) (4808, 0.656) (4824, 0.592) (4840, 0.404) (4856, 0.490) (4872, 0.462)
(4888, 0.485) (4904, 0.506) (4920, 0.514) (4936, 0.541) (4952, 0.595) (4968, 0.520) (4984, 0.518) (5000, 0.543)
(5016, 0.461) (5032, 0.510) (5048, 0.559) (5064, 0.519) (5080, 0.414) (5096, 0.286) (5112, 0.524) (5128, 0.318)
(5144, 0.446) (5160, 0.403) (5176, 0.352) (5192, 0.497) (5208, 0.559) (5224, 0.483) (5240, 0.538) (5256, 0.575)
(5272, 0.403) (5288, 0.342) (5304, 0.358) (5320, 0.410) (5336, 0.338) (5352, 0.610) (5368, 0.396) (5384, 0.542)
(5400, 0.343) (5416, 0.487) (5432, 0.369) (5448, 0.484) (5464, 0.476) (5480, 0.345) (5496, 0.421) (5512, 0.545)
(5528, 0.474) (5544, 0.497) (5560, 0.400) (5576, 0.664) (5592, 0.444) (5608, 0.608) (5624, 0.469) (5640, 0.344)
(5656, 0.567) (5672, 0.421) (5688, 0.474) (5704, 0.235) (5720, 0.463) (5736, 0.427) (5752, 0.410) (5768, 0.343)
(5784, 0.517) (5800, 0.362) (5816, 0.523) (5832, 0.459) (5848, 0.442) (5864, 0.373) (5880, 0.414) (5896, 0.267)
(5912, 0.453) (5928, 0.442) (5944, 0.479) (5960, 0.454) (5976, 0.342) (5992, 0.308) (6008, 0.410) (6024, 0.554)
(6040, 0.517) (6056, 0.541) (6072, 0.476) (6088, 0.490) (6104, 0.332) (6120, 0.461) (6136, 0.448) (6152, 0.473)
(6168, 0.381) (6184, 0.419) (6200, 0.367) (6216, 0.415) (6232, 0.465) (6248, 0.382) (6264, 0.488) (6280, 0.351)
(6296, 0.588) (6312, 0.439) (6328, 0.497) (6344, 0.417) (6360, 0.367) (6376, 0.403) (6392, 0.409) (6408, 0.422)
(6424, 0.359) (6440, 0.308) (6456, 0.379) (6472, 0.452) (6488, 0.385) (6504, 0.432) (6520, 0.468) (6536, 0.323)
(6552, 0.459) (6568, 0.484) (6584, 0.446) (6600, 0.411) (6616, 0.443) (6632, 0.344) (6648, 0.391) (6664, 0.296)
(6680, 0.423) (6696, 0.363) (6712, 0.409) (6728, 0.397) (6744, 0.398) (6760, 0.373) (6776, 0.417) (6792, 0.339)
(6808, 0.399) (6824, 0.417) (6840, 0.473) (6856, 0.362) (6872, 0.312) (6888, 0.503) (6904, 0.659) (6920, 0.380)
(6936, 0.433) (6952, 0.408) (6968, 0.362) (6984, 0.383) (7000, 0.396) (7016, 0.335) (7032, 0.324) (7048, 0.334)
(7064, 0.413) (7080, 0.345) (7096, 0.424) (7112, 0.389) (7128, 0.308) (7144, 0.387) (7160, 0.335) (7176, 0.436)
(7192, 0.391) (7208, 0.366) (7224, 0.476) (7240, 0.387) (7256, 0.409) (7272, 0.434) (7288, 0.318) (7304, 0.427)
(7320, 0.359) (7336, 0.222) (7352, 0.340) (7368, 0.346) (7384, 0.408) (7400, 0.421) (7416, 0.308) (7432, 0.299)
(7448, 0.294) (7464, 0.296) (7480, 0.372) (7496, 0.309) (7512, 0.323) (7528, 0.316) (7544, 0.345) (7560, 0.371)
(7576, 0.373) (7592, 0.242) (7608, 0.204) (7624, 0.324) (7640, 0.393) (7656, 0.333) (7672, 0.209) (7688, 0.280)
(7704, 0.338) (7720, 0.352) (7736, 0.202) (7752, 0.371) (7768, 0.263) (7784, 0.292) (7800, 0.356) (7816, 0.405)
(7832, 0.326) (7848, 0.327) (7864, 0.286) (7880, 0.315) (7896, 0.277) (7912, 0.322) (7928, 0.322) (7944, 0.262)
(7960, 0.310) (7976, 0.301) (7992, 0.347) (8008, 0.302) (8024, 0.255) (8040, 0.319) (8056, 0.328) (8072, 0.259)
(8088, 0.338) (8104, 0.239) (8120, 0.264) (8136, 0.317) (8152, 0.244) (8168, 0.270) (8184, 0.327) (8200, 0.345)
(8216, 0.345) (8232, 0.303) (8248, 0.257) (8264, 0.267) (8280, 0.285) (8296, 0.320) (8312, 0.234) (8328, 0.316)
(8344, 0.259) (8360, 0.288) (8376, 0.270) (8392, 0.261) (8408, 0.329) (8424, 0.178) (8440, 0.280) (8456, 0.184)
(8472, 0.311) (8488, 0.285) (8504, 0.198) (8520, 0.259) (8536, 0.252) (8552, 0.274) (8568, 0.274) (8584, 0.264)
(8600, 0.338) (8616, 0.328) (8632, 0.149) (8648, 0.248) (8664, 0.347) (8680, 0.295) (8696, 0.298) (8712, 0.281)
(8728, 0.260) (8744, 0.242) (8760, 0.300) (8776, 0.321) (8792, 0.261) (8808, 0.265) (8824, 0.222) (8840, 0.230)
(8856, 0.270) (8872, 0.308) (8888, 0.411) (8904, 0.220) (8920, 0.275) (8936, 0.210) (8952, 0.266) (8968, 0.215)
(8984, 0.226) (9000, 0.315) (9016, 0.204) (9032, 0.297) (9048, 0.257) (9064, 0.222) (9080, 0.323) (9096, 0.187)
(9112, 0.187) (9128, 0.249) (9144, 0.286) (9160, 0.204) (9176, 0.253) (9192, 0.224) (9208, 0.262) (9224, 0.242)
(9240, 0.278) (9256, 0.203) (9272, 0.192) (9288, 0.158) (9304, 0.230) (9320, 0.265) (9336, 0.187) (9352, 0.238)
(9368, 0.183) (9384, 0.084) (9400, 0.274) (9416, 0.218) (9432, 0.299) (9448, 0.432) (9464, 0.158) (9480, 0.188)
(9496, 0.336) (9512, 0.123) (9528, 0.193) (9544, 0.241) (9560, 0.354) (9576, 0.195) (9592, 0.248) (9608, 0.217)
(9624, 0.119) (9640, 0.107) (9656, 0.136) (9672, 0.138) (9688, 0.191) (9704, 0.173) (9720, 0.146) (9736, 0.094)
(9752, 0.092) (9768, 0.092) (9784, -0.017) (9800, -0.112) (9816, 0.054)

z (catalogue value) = 0.051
